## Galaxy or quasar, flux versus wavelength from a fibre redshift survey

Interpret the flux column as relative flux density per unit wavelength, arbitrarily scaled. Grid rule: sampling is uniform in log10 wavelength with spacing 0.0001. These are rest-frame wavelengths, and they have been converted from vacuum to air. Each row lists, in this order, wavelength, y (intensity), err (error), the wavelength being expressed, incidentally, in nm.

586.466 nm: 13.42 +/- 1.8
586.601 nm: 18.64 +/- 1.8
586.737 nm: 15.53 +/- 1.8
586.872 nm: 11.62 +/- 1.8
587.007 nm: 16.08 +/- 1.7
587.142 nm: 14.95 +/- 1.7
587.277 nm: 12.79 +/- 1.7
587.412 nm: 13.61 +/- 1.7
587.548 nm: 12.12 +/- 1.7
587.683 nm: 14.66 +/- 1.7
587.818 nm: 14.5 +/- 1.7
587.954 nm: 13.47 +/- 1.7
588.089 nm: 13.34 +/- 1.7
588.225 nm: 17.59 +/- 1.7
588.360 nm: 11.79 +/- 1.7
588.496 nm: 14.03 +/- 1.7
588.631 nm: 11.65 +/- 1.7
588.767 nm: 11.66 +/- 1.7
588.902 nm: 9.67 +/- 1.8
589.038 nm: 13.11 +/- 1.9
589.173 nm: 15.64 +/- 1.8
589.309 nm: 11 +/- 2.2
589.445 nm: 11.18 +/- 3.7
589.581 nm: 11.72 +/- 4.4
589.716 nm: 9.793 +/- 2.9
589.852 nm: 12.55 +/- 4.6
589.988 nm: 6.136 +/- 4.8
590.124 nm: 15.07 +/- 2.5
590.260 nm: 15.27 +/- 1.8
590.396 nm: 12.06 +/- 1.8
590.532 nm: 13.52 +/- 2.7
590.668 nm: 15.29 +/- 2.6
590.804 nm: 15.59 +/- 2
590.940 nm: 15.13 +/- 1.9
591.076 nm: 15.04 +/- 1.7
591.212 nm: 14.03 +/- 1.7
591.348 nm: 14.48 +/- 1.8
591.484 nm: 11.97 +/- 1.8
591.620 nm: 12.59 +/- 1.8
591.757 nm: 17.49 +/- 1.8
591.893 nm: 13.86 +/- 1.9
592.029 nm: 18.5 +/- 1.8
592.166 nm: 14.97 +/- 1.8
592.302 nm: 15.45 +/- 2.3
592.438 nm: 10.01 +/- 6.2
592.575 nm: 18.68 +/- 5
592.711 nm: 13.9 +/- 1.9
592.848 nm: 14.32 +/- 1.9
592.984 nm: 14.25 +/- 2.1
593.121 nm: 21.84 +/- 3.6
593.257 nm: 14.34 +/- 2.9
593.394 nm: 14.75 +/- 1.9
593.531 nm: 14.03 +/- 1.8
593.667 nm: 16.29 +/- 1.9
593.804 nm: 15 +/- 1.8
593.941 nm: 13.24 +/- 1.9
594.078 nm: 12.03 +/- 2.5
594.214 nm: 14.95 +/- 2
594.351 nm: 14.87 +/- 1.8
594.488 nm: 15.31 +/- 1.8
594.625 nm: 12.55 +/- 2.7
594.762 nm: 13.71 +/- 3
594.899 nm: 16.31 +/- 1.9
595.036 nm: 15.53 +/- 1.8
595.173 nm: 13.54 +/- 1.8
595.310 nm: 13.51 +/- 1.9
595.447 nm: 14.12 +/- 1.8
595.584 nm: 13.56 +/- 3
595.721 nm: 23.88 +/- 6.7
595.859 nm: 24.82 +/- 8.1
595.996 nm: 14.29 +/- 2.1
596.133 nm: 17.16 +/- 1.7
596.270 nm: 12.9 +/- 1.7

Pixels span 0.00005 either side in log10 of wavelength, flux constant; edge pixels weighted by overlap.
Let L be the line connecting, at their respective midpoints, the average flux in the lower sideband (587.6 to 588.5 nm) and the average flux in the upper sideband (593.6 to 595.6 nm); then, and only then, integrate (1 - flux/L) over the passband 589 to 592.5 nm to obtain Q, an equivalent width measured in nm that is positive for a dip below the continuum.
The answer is 0.17 nm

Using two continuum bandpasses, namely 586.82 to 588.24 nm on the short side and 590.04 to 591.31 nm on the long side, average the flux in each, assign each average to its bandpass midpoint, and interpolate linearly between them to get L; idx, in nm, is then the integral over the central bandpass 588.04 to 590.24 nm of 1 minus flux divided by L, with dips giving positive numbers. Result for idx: 0.29 nm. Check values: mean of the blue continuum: 14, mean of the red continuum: 14.4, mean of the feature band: 12.3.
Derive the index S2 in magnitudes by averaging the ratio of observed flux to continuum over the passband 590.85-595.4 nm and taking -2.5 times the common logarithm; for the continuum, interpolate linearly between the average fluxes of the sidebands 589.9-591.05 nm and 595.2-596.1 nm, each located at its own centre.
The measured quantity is 0.04 mag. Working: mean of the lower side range 13.5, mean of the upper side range 17.2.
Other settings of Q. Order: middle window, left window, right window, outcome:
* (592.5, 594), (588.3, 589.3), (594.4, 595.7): -0.16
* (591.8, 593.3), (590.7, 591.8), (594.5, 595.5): -0.12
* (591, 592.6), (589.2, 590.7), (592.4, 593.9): -0.08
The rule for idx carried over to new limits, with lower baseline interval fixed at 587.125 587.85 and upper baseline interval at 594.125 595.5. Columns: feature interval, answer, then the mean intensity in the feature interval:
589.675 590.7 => 0.11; 12.4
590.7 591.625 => -0.02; 14.3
